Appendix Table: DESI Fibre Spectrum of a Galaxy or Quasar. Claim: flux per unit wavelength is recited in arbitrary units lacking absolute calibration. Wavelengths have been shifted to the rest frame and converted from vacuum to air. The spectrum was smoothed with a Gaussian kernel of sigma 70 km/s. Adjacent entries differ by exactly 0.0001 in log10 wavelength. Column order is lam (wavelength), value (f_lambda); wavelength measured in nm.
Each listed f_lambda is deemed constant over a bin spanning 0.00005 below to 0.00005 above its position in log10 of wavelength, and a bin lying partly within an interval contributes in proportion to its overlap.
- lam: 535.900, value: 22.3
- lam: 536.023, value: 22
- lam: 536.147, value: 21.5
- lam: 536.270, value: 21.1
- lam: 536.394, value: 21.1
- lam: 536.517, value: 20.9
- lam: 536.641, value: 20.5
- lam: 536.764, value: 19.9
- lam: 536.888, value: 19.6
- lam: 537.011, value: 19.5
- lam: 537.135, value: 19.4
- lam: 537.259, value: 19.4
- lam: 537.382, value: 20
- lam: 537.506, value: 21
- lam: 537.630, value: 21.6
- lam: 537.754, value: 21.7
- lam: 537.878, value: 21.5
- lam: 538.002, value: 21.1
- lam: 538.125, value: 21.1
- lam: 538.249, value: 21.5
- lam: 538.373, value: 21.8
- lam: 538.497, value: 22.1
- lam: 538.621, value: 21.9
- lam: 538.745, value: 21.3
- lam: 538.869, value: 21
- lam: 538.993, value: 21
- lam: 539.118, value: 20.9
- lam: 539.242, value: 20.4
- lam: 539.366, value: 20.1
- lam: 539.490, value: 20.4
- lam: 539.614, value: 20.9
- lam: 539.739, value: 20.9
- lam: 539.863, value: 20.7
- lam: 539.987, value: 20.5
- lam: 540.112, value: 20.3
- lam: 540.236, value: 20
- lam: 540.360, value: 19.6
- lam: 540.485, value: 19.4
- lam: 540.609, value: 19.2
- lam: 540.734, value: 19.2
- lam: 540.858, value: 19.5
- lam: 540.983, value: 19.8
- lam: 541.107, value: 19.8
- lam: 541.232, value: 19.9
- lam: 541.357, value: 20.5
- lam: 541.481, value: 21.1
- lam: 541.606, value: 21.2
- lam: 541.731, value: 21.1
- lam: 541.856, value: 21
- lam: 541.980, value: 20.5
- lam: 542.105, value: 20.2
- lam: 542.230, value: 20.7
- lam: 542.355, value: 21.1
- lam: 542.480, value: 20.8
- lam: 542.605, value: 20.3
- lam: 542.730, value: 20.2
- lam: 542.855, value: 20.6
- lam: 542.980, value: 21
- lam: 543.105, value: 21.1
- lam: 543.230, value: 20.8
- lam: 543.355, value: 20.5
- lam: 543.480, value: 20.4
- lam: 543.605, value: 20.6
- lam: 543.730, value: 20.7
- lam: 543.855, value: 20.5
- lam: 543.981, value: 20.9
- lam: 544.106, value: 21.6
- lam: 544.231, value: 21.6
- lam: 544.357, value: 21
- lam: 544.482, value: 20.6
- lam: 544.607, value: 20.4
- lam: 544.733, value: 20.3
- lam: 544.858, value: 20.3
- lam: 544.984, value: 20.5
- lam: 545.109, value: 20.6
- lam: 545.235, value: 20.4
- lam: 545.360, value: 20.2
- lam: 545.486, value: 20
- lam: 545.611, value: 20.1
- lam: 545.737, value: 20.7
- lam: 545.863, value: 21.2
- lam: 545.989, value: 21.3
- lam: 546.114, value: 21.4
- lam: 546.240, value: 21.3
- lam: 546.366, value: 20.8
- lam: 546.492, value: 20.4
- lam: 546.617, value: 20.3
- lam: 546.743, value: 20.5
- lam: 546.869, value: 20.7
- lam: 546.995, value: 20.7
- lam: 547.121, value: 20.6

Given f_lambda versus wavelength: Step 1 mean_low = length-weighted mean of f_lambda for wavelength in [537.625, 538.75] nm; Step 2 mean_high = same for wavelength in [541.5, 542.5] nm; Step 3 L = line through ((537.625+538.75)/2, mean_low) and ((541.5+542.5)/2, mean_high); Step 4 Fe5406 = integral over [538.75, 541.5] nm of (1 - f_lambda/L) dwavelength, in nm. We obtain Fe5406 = 0.12 nm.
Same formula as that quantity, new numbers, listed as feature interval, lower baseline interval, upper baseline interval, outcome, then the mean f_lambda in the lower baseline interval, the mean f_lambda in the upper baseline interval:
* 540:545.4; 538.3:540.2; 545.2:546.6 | 0.09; 20.9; 20.7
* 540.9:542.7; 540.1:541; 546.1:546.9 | -0.07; 19.6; 20.7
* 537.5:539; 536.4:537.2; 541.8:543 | -0.09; 20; 20.6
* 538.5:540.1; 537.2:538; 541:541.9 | -0.01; 20.9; 20.6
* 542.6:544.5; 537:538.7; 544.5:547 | -0.01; 21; 20.6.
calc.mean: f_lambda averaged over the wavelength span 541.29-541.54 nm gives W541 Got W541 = 20.8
